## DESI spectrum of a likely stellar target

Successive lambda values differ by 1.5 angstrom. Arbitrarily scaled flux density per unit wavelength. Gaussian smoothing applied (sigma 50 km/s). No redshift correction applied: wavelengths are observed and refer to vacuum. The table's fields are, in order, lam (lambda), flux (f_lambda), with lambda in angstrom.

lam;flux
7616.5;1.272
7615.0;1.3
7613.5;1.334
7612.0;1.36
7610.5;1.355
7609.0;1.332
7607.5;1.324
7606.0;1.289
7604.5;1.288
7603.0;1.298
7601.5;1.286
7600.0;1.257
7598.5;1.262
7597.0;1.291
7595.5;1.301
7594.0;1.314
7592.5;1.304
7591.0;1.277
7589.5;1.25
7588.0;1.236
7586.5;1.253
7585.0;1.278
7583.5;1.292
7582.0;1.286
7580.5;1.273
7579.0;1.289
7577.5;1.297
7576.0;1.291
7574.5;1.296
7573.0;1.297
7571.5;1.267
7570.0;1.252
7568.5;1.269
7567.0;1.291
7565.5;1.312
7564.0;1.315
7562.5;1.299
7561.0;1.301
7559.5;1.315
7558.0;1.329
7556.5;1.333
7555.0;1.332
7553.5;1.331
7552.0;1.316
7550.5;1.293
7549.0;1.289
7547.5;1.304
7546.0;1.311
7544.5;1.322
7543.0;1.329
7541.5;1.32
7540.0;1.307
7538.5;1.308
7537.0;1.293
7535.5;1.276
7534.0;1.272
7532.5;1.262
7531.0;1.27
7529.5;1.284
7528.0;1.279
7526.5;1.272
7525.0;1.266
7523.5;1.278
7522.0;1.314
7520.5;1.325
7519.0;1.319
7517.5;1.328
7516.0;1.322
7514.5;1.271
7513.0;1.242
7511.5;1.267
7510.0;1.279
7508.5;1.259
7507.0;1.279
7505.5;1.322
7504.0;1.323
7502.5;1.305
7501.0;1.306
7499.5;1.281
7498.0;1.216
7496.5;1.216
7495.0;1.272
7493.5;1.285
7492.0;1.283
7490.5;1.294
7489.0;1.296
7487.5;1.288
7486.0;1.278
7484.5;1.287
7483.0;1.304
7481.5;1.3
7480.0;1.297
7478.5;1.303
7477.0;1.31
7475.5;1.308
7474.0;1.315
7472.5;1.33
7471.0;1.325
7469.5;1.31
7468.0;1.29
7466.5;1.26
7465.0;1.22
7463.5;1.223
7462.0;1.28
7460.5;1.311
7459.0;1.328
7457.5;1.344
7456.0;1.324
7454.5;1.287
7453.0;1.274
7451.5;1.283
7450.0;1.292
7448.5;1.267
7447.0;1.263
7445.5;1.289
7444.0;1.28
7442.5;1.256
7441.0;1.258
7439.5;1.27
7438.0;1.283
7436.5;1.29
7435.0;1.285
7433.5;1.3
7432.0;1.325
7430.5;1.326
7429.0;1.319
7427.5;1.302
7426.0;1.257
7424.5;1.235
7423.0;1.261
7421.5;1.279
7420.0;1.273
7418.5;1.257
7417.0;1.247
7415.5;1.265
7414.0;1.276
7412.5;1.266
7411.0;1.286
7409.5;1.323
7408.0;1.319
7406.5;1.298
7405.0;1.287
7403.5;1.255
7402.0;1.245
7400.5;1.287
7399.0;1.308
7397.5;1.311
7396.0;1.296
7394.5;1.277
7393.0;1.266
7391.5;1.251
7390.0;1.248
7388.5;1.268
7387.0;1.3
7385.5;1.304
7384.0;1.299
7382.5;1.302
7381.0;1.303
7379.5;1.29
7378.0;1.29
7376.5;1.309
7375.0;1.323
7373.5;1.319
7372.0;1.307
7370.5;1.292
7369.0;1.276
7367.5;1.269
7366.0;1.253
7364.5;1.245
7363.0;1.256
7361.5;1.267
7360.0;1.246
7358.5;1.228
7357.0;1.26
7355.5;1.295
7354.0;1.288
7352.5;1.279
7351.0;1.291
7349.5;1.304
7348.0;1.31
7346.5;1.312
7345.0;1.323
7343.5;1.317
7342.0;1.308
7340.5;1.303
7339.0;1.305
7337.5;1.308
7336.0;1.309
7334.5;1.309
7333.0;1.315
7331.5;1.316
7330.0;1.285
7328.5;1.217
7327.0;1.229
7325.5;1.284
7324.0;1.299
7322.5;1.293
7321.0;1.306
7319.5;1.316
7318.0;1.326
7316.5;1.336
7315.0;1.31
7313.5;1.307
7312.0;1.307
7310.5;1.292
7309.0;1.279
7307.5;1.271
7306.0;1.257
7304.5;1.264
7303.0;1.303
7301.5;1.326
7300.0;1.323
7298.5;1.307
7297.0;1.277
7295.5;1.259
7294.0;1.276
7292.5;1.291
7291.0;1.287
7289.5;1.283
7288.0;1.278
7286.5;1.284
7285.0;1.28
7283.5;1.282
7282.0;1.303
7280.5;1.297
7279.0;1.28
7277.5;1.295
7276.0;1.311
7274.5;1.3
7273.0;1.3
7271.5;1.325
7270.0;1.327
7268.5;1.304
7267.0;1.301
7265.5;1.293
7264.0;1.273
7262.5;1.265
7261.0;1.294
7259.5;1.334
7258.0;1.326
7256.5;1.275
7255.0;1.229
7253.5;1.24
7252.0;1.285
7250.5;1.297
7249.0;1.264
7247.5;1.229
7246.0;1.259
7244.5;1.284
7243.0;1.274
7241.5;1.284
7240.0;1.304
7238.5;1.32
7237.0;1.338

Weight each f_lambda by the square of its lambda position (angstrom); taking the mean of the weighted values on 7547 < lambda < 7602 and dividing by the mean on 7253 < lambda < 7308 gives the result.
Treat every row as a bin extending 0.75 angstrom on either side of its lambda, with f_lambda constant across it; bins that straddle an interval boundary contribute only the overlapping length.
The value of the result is 1.1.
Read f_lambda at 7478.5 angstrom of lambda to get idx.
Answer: 1.303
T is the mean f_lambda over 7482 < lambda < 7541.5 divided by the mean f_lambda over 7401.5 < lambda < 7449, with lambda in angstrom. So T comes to 1.0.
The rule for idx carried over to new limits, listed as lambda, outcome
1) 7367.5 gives 1.269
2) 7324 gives 1.299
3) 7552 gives 1.316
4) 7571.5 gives 1.267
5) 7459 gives 1.328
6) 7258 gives 1.326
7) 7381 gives 1.303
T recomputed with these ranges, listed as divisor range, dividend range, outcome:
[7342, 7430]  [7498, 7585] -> 1.01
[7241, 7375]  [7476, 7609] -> 1.00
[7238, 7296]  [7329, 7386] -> 1.00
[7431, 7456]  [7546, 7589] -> 1.01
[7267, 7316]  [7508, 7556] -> 1.00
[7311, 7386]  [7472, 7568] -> 1.00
